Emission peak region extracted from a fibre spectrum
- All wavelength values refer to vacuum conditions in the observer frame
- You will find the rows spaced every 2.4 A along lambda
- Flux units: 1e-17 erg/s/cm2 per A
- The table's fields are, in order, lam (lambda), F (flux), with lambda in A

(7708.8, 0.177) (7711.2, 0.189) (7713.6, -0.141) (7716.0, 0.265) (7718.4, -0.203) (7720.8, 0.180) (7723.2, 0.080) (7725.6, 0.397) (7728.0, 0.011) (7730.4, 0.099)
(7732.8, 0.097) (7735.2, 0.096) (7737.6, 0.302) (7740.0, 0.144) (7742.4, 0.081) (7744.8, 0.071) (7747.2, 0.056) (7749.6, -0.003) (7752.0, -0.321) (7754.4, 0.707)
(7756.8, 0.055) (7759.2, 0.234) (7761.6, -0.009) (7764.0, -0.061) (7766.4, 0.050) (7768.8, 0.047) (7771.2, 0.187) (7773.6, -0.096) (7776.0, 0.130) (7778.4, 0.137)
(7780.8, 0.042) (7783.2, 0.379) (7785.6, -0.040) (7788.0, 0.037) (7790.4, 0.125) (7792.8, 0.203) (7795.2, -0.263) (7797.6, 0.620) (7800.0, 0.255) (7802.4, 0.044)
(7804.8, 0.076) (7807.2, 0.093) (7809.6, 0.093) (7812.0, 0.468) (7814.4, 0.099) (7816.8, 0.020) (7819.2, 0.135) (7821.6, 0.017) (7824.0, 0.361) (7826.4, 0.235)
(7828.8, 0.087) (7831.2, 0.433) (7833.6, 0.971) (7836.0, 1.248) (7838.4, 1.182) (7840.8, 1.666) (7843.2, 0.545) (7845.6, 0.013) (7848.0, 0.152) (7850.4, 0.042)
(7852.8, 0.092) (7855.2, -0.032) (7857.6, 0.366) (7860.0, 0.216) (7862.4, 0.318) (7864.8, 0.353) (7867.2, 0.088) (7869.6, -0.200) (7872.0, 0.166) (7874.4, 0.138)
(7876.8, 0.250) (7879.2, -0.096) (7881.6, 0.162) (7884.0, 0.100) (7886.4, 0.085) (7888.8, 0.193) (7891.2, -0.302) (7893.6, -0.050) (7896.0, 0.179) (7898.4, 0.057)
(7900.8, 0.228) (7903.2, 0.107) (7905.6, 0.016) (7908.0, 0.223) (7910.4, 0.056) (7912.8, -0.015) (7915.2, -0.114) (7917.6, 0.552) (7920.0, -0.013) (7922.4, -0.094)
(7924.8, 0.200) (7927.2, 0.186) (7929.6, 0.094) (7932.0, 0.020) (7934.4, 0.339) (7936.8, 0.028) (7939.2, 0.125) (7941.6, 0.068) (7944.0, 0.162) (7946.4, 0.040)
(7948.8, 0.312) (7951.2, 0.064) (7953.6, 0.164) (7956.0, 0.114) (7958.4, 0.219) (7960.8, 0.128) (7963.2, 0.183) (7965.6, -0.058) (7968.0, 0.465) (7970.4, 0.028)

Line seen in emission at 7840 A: [O II] 3727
